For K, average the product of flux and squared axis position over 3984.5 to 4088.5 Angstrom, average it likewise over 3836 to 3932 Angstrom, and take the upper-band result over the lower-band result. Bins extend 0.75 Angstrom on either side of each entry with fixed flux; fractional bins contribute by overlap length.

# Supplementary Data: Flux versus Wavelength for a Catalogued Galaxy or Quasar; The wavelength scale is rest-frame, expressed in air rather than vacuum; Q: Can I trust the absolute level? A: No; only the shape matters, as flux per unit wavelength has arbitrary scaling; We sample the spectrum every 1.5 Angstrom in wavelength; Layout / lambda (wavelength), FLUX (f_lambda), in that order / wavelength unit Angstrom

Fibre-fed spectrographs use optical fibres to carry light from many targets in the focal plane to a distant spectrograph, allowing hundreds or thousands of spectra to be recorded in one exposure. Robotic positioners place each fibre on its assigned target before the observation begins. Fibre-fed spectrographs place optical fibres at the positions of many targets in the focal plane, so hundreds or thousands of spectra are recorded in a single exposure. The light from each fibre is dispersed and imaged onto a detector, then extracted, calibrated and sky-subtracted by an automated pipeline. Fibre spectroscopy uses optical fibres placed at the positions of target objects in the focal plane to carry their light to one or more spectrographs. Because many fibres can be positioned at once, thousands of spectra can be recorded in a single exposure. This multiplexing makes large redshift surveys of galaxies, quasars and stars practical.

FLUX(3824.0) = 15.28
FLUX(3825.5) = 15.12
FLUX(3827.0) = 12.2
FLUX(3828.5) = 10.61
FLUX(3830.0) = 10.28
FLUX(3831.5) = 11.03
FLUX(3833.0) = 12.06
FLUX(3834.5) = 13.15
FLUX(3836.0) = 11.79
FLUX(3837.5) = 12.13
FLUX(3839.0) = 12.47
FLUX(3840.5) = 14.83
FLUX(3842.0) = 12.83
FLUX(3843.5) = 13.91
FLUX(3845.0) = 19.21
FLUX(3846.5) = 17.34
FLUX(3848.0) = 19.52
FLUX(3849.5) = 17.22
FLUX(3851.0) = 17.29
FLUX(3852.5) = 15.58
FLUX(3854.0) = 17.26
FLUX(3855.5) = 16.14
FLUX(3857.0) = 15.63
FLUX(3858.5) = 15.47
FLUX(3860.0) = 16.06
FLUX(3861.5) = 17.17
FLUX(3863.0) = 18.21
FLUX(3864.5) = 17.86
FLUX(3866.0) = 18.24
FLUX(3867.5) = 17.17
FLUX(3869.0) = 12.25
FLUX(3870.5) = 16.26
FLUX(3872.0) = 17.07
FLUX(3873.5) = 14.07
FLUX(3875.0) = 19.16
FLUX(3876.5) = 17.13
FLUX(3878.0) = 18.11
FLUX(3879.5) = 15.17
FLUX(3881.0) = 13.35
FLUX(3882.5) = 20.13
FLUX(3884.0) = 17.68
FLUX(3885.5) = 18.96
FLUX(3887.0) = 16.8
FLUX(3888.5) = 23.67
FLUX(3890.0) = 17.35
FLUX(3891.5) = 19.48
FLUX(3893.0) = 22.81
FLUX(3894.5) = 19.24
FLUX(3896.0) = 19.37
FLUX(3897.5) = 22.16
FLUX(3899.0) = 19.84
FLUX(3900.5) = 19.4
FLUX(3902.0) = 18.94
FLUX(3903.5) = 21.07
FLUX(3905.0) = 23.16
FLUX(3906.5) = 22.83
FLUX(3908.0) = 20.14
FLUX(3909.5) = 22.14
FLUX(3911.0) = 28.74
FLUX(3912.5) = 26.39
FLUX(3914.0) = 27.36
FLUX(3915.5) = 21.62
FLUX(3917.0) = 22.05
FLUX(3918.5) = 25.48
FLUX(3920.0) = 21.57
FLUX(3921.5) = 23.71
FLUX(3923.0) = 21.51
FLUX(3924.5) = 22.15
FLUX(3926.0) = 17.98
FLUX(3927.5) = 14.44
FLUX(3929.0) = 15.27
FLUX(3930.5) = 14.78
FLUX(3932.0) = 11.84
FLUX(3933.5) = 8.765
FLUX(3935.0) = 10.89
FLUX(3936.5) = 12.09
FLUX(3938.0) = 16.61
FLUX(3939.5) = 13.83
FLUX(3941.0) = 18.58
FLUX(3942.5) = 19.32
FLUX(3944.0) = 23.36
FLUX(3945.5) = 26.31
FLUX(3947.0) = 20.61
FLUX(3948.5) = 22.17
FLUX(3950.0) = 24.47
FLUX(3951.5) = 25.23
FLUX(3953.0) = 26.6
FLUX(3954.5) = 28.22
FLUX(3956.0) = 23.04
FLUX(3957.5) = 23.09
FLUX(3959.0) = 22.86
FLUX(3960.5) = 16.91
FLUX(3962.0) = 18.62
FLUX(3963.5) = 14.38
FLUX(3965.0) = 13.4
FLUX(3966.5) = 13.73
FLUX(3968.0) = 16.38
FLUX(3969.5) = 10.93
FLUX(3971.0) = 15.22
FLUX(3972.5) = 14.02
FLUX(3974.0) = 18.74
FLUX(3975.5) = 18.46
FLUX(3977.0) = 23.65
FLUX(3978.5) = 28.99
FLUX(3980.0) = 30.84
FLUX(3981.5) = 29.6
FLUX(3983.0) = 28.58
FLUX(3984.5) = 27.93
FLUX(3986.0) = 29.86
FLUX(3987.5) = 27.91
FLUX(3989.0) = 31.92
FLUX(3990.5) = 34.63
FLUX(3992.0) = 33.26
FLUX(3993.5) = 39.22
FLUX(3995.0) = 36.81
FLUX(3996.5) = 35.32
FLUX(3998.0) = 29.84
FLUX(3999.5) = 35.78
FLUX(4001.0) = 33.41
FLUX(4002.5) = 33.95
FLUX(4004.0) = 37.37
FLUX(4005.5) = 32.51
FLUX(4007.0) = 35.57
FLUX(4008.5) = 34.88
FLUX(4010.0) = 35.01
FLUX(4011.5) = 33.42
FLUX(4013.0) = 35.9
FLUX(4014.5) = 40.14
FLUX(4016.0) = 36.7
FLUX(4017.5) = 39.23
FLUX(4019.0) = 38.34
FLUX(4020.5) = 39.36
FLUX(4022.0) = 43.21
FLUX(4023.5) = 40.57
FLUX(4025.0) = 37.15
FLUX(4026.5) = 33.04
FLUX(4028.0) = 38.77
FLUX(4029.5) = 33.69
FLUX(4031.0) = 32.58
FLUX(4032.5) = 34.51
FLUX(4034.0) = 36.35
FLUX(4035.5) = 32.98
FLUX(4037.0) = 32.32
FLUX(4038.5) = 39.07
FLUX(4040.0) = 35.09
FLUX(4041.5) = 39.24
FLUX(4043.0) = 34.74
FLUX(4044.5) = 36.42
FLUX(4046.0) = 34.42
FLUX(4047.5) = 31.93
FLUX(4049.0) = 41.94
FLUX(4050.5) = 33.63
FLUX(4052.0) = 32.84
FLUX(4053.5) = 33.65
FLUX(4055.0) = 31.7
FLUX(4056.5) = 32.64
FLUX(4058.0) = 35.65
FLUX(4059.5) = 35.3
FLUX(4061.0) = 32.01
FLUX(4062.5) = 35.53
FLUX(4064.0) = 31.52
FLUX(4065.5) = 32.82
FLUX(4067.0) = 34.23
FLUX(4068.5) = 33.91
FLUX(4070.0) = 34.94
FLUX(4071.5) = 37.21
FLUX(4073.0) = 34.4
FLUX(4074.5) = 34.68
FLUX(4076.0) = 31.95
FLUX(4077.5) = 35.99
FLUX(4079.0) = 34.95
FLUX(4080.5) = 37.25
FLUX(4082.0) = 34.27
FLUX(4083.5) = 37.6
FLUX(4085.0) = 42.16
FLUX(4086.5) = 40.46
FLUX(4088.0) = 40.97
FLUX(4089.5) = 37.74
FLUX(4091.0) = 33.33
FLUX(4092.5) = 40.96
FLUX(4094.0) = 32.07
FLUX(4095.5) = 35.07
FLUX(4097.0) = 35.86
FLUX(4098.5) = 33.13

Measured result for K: 2.06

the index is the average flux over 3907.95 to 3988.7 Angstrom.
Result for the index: 20.8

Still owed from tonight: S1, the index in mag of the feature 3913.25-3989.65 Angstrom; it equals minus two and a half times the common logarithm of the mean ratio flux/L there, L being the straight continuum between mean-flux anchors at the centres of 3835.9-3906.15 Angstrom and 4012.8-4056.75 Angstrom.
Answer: 0.27 mag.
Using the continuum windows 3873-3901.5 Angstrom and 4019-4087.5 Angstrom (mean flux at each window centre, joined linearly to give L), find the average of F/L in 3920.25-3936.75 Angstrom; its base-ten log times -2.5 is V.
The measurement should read 0.38 mag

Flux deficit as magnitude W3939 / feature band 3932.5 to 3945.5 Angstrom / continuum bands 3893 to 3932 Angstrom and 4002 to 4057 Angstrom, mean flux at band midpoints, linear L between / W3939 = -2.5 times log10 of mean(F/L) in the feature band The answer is 0.47 mag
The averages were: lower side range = 21.1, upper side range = 35.8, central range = 16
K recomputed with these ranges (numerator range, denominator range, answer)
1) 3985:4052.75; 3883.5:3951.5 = 1.86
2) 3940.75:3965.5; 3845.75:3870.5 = 1.36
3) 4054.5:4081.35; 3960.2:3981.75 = 1.92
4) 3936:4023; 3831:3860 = 1.94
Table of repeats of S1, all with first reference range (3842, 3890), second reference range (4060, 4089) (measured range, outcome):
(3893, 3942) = 0.10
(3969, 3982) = 0.26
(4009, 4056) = -0.14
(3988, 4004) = -0.20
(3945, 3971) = 0.23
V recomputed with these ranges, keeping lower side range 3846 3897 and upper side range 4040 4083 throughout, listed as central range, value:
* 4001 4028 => -0.207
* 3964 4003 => 0.055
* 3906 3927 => -0.073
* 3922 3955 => 0.248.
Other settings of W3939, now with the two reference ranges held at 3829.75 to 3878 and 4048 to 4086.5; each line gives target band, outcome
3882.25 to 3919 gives -0.08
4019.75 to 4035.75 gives -0.17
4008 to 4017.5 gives -0.20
